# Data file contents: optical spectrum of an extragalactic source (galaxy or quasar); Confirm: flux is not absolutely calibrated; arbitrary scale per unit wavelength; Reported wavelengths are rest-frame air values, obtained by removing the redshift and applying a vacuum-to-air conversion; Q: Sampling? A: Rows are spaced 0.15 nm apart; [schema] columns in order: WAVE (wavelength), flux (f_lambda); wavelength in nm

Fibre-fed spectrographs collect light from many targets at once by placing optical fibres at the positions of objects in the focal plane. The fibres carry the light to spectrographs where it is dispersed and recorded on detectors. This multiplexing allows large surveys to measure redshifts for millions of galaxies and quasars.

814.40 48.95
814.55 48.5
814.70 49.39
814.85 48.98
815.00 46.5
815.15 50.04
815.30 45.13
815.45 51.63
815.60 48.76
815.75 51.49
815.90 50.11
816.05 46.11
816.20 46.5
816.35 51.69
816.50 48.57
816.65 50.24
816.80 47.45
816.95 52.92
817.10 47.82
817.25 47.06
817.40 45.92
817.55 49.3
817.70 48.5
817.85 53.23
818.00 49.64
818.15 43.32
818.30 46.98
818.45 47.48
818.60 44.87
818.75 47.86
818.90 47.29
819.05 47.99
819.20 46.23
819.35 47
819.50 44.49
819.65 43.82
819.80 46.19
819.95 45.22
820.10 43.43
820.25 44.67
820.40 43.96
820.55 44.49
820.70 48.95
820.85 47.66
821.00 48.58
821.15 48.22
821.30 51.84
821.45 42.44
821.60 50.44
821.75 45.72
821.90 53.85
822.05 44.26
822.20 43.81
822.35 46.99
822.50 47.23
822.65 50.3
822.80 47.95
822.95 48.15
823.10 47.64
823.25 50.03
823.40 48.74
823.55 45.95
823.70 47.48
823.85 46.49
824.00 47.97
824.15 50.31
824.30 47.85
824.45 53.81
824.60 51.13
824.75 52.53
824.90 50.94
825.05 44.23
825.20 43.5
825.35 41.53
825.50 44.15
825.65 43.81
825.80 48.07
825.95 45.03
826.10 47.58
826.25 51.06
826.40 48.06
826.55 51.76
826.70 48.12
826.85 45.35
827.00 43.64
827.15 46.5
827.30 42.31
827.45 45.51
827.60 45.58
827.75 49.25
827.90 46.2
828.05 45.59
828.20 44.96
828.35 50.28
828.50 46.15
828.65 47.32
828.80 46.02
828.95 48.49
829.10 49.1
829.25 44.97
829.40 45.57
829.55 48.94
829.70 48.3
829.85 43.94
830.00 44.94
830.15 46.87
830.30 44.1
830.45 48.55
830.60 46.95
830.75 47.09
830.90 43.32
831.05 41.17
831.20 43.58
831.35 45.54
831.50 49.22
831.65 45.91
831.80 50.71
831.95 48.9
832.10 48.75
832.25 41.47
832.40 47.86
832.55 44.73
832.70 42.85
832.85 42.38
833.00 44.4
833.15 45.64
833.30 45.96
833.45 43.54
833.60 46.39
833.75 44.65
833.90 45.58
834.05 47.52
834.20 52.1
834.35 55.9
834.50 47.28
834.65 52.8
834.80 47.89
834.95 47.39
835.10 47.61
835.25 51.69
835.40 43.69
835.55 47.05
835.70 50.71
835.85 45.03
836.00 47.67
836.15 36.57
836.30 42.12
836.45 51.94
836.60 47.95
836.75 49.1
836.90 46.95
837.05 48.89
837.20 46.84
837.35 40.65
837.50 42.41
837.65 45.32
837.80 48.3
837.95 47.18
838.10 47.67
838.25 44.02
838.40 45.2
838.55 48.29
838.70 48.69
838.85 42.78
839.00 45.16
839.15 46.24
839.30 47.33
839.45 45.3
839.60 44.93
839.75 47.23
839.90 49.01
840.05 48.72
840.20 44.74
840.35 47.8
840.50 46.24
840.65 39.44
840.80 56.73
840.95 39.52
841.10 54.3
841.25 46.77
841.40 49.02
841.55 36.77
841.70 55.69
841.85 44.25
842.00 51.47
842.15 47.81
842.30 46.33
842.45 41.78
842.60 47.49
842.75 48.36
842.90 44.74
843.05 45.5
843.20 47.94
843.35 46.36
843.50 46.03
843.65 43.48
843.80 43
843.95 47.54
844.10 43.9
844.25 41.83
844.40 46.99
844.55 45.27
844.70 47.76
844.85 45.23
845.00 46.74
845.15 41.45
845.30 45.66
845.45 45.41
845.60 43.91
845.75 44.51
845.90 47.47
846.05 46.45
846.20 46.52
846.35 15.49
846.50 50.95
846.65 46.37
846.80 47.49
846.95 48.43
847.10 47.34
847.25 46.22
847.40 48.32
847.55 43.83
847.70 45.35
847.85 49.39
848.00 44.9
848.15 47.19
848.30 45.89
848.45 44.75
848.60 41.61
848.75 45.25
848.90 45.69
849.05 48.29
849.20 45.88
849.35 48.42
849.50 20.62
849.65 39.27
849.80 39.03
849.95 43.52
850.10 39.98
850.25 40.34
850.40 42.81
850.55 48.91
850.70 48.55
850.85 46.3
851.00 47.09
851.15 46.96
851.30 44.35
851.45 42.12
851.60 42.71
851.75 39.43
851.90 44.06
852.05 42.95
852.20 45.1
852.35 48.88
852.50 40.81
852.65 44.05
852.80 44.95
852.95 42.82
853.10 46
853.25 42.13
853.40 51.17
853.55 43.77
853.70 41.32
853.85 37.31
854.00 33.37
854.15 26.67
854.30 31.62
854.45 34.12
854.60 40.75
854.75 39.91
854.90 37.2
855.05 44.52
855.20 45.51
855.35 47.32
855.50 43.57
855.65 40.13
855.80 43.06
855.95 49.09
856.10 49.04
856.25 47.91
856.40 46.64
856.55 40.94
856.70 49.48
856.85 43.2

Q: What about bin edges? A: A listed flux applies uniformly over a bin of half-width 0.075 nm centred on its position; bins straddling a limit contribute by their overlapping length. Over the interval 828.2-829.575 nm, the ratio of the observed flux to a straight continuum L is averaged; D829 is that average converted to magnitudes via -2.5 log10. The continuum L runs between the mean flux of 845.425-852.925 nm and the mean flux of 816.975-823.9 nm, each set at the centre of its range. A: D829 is -0.02 mag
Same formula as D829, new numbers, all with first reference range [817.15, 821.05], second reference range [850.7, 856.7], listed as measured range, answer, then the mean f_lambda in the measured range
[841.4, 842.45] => -0.063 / 46.8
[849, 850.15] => 0.074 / 40.5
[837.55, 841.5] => -0.053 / 46.7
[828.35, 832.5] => -0.025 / 46.5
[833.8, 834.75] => -0.114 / 50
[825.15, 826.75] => -0.016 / 46.6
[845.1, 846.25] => -0.036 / 45.2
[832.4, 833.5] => 0.017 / 44.5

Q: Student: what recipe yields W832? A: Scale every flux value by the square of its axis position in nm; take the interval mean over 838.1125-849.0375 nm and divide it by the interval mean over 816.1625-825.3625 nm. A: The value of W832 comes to 1.02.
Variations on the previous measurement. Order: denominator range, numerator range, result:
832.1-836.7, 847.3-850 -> 0.97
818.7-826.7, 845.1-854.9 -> 0.97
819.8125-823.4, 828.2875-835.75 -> 1.02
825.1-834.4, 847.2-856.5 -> 0.98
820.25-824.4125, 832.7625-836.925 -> 1.02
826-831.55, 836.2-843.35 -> 1.03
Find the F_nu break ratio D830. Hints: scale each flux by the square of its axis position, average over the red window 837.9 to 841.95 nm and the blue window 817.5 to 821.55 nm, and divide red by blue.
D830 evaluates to 1.05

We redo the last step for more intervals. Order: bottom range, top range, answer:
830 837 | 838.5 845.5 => 1.01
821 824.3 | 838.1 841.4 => 1.02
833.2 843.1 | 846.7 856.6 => 0.96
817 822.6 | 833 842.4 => 1.04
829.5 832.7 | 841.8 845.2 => 1.02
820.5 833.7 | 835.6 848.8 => 1.01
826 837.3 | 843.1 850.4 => 0.98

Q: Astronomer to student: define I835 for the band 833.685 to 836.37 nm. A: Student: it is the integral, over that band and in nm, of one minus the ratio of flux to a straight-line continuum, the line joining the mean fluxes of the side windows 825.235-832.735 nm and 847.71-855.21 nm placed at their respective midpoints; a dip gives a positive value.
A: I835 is -0.13 nm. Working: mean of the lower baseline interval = 46.3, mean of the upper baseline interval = 42.6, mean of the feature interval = 47.4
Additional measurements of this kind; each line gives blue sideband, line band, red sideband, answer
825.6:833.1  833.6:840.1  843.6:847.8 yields -0.19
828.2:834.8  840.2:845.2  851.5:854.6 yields -0.27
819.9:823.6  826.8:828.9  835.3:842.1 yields 0.04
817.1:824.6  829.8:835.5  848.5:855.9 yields -0.14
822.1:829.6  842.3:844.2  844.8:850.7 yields -0.03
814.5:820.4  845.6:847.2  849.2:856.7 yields -0.02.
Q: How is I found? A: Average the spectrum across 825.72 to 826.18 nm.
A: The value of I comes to 46.9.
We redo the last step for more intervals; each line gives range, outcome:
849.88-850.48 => 41.7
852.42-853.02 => 43.2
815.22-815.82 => 49.2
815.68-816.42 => 49.1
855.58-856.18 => 45.4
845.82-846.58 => 41.4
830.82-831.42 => 43.4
